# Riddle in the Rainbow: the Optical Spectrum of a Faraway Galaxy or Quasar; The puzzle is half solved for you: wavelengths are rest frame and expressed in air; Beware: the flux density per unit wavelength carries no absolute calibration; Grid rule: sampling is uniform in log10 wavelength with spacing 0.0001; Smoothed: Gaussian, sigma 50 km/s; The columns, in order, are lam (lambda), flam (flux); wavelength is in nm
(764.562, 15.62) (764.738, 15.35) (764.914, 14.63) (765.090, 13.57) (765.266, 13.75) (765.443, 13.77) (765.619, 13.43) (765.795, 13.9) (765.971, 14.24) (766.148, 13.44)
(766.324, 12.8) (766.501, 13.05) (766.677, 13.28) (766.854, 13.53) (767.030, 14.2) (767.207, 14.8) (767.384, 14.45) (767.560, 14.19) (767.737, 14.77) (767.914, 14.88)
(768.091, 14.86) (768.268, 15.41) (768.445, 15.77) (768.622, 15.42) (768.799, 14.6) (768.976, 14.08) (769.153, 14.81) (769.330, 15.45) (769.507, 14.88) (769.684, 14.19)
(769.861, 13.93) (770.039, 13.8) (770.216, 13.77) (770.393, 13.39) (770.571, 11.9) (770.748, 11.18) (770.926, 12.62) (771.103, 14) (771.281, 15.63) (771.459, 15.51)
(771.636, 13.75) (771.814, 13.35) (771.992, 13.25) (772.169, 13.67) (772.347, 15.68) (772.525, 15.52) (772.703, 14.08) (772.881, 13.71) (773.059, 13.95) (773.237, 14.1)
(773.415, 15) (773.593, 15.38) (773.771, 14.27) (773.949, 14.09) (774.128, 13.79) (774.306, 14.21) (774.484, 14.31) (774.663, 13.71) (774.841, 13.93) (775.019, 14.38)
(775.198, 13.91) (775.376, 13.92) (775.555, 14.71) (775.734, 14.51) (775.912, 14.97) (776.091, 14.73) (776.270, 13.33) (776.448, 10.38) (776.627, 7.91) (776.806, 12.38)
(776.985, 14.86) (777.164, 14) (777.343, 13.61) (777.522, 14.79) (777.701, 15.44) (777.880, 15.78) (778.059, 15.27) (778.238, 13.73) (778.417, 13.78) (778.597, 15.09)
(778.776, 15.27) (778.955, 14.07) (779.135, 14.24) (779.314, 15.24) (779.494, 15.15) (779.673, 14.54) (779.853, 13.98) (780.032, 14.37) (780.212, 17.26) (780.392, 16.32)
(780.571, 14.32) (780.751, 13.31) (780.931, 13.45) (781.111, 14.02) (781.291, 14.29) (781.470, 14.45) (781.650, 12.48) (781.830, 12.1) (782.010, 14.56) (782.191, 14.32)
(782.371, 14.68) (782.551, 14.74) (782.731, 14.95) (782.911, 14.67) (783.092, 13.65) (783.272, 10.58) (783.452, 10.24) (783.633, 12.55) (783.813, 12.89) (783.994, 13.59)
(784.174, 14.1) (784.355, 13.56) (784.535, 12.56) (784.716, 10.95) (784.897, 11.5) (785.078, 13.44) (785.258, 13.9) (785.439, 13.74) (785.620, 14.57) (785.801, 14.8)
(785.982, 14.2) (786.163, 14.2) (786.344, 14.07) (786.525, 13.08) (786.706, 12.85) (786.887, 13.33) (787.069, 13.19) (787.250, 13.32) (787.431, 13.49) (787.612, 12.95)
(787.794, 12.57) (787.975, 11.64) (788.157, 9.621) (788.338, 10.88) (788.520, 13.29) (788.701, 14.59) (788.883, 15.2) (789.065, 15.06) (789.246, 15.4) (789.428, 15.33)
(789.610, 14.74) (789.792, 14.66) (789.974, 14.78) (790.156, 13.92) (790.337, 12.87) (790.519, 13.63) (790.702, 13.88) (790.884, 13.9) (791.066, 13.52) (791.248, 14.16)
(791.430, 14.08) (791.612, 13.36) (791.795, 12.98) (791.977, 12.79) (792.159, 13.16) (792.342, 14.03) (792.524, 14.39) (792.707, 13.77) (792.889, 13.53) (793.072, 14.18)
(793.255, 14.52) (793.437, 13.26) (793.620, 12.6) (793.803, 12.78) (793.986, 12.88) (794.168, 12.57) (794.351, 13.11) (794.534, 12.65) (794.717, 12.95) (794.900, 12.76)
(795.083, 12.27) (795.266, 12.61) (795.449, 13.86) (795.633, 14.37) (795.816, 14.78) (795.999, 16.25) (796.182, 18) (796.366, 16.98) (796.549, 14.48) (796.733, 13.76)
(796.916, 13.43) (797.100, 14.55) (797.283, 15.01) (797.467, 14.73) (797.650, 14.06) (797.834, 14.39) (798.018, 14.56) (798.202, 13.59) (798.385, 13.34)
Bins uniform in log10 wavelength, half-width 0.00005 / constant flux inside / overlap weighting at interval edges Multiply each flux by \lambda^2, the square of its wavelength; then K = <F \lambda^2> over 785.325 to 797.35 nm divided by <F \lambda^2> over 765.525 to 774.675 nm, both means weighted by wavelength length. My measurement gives 1.0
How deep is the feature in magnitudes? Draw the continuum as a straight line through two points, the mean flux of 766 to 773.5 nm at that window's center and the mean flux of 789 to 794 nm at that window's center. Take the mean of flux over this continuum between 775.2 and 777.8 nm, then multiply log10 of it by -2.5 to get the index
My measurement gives 0.04 mag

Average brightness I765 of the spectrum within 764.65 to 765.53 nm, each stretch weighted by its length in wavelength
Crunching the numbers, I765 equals 14.2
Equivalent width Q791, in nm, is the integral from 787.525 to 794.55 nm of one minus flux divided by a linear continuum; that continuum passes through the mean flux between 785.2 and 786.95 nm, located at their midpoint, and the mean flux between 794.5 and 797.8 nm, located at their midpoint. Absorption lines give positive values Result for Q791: 0.29 nm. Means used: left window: 13.9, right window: 14.3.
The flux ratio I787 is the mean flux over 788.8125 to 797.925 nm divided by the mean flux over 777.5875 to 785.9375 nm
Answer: 1.00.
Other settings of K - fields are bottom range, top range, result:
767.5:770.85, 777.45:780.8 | 1.07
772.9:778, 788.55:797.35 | 1.05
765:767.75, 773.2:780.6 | 1.06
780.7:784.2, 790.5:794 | 1.03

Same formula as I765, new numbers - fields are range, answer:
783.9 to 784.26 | 13.8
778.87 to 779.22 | 14.1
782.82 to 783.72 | 12.3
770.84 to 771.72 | 14.3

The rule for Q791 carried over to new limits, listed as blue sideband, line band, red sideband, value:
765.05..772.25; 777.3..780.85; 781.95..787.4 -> -0.30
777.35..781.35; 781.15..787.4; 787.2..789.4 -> 0.21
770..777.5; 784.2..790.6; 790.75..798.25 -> 0.17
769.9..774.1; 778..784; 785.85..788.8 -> -0.30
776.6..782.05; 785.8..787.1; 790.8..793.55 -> 0.03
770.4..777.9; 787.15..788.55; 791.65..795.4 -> 0.13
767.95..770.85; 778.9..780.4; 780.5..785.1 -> -0.16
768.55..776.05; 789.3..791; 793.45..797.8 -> -0.02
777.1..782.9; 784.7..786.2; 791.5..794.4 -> 0.05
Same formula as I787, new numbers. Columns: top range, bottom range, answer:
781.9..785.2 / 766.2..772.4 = 0.93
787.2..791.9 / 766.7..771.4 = 0.96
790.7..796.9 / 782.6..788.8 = 1.06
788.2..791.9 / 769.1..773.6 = 0.99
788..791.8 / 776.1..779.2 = 1.00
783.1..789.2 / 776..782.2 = 0.93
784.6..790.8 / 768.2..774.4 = 0.95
